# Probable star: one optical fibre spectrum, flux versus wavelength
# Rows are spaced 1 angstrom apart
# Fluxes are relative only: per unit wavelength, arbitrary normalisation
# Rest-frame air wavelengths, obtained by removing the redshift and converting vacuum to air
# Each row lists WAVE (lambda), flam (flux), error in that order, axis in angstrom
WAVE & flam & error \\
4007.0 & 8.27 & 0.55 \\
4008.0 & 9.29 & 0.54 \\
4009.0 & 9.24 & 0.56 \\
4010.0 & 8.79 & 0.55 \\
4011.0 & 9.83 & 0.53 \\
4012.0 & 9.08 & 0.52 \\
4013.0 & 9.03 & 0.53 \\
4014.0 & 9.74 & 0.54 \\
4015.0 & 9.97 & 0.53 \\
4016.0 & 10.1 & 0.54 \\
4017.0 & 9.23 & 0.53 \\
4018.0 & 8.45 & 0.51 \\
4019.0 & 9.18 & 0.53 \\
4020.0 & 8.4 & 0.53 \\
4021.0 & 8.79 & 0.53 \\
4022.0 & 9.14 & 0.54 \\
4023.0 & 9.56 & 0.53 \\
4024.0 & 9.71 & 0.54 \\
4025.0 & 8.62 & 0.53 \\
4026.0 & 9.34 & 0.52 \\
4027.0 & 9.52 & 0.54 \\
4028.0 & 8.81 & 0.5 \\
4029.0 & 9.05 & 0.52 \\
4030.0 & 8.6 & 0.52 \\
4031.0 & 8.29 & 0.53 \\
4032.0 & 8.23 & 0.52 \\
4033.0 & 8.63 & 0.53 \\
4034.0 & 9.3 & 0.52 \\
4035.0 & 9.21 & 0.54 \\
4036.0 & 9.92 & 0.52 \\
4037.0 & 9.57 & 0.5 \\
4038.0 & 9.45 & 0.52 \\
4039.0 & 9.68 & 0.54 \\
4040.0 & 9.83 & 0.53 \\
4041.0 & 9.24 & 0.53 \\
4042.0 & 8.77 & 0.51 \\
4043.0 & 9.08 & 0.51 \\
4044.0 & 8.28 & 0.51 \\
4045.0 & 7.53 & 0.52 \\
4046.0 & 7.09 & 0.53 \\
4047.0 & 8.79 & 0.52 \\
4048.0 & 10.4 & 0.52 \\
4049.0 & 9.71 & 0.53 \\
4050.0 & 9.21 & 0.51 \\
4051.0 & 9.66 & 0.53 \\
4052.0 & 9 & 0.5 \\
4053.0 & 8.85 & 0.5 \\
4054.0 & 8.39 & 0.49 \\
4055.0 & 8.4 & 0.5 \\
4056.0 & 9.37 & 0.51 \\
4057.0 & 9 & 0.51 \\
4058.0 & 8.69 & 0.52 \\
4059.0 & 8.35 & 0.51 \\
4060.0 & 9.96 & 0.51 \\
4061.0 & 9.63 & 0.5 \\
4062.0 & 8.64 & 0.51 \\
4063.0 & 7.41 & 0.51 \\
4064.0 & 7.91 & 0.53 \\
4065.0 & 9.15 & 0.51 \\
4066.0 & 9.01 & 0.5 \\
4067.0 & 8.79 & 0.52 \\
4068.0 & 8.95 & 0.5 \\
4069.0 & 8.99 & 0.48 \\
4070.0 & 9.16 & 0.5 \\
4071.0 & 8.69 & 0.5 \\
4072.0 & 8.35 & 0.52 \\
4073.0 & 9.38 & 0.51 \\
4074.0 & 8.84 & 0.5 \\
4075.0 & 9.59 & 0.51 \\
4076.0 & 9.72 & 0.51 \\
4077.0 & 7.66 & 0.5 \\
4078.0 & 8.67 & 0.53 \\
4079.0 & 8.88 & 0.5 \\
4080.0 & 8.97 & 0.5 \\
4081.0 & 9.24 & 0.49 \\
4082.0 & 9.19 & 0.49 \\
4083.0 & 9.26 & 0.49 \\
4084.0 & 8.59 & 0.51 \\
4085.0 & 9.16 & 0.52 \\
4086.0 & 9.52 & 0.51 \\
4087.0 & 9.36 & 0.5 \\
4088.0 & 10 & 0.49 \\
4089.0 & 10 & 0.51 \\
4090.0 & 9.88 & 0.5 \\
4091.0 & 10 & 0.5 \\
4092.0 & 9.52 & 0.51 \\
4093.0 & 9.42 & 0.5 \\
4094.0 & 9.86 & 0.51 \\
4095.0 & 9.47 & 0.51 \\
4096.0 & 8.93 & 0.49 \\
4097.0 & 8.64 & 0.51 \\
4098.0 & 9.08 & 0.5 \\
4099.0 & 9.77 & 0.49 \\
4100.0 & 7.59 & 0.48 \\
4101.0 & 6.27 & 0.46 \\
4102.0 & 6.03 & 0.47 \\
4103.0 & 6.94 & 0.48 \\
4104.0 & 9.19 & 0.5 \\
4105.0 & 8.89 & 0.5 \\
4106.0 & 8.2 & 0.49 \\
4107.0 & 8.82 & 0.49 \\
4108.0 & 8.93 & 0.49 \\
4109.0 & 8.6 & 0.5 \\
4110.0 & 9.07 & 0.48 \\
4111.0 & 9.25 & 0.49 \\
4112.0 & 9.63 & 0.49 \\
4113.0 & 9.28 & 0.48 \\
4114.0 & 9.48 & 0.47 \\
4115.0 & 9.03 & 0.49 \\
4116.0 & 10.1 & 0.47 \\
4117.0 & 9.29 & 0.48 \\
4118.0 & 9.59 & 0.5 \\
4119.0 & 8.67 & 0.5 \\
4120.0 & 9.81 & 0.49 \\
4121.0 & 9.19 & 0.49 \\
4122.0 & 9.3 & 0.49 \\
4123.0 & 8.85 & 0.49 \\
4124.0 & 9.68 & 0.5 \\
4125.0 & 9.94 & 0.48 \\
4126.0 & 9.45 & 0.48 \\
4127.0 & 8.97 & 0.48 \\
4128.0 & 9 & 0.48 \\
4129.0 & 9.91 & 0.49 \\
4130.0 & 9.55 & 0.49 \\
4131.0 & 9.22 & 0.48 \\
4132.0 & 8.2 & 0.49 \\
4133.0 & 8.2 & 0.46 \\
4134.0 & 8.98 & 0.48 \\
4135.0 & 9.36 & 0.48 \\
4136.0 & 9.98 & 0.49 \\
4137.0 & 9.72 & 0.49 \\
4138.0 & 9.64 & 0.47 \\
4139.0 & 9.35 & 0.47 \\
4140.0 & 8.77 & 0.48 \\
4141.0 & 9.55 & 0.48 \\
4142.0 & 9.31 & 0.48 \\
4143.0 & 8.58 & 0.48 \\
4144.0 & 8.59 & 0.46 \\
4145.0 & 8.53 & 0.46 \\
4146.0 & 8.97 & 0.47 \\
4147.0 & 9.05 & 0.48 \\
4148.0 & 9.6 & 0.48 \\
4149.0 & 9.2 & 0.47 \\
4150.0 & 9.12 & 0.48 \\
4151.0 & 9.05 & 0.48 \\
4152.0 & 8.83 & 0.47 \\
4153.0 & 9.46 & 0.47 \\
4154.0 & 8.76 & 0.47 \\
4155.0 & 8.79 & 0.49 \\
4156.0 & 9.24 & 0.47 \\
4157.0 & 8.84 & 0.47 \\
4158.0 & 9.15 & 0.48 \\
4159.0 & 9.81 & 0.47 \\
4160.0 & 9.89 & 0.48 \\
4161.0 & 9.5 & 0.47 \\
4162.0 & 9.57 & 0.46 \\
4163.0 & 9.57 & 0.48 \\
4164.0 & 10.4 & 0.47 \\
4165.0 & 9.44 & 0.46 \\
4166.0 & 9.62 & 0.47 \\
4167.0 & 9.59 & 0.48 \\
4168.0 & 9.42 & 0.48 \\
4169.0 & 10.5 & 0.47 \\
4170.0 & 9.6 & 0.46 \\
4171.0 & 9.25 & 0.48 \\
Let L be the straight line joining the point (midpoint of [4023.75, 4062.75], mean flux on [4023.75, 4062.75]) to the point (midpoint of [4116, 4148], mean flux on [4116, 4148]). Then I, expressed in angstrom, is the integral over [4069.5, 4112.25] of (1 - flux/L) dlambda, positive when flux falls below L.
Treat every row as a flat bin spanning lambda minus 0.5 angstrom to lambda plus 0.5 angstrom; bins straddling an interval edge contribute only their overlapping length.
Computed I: 0.9 angstrom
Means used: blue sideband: 9.01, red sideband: 9.22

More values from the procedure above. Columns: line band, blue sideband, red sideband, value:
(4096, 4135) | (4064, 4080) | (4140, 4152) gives 0.2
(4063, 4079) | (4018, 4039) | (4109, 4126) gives 0.7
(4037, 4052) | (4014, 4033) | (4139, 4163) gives 0.0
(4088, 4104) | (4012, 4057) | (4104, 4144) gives 0.6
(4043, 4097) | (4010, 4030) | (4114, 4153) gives 1.1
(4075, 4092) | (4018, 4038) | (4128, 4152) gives -0.3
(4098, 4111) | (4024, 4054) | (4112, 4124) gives 1.4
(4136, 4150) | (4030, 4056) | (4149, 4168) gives 0.2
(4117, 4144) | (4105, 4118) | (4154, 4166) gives 0.0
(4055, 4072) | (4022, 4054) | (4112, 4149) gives 0.5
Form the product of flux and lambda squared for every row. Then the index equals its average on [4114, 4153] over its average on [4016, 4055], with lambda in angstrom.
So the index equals 1.1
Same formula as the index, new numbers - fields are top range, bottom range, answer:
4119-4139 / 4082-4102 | 1.04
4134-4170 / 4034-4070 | 1.09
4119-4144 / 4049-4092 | 1.05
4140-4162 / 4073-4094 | 1.02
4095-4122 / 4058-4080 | 1.01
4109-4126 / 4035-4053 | 1.06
